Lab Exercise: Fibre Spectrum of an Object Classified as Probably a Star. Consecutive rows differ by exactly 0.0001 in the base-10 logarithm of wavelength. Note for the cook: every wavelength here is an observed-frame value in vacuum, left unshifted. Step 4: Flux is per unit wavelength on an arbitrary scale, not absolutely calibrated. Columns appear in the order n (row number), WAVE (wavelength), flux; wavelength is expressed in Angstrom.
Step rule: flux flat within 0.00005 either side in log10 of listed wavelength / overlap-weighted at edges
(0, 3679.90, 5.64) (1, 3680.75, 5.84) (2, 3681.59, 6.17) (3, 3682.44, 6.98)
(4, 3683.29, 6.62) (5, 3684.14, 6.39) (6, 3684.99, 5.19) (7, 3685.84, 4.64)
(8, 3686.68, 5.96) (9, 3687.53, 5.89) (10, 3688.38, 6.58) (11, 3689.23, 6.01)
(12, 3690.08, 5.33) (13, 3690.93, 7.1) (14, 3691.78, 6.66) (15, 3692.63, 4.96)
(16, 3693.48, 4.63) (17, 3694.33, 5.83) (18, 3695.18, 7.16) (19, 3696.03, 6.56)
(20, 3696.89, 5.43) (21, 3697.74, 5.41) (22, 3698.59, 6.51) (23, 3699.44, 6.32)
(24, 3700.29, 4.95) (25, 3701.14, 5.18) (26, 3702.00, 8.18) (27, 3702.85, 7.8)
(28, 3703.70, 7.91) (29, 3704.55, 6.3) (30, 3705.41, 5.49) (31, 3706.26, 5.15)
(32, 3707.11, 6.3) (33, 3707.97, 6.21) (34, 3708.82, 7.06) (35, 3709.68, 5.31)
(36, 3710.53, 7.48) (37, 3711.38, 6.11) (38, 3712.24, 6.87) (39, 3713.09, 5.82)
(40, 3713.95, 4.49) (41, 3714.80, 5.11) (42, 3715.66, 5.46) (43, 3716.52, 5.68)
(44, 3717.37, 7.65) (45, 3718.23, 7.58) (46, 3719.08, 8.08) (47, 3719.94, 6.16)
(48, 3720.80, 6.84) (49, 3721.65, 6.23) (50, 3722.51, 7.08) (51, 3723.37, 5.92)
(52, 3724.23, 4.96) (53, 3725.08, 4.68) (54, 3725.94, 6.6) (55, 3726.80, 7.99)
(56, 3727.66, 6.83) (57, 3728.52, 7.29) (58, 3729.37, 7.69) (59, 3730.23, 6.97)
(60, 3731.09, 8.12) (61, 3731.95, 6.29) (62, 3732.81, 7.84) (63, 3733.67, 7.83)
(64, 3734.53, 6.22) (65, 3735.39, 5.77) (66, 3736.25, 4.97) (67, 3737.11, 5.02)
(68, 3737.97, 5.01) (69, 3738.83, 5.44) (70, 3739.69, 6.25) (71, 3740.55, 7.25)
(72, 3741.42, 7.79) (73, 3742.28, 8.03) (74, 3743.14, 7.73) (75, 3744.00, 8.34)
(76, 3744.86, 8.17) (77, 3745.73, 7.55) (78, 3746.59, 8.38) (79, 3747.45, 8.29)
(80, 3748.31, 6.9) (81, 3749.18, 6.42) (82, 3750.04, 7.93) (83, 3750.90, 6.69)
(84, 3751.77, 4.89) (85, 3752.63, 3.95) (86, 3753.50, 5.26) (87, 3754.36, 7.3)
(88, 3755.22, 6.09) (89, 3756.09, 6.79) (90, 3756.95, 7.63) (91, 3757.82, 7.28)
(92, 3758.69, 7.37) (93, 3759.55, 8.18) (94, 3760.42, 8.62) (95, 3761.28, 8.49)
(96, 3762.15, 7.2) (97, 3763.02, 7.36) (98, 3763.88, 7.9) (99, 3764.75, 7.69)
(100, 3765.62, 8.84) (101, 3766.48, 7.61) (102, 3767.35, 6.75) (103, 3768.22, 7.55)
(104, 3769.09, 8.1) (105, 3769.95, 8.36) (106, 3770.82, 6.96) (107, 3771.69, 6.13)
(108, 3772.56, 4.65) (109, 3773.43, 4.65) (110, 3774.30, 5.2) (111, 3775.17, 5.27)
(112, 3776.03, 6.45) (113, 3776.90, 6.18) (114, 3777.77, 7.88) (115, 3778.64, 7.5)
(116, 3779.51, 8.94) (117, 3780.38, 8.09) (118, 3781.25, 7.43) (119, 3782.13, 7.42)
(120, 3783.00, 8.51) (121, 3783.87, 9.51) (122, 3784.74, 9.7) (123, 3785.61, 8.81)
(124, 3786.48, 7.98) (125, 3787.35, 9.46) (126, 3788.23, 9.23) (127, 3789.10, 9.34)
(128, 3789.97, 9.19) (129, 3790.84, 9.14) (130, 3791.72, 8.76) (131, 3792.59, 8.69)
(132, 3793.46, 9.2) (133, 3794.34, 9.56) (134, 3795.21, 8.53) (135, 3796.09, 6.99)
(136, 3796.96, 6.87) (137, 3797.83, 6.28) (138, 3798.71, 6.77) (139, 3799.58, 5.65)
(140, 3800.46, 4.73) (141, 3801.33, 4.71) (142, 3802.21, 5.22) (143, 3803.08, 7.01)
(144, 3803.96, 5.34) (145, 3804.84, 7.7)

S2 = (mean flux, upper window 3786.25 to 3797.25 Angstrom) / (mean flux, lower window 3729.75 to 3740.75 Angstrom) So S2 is 1.37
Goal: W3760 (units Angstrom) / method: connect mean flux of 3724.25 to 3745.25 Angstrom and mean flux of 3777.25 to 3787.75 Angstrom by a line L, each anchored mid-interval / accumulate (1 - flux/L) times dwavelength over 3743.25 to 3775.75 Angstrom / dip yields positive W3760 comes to 2.4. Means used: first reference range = 6.8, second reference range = 8.41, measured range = 7.05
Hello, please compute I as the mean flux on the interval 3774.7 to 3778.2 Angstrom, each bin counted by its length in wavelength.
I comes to 6.45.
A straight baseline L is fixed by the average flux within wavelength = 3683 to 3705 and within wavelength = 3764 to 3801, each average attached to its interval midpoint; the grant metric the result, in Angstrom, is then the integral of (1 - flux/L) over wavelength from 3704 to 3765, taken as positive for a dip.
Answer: 0.8 Angstrom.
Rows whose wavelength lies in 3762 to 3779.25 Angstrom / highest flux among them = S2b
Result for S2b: 8.84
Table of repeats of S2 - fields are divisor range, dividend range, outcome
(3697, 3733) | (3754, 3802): 1.17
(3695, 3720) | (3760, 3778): 1.11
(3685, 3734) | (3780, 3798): 1.35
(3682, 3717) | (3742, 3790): 1.23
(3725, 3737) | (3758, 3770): 1.15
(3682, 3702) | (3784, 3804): 1.30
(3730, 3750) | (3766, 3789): 1.07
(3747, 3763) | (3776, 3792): 1.21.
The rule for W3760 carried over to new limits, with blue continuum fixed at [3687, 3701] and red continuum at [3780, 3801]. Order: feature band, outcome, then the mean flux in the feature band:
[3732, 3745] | 0.43 Angstrom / 6.73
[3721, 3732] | 0.01 Angstrom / 6.69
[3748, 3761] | 0.98 Angstrom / 6.77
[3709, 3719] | 0.26 Angstrom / 6.23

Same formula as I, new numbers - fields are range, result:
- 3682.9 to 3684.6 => 6.46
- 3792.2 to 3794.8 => 9.15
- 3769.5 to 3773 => 6.54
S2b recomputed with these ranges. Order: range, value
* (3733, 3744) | 8.34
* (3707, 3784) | 9.51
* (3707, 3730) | 8.08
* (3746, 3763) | 8.62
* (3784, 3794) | 9.7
